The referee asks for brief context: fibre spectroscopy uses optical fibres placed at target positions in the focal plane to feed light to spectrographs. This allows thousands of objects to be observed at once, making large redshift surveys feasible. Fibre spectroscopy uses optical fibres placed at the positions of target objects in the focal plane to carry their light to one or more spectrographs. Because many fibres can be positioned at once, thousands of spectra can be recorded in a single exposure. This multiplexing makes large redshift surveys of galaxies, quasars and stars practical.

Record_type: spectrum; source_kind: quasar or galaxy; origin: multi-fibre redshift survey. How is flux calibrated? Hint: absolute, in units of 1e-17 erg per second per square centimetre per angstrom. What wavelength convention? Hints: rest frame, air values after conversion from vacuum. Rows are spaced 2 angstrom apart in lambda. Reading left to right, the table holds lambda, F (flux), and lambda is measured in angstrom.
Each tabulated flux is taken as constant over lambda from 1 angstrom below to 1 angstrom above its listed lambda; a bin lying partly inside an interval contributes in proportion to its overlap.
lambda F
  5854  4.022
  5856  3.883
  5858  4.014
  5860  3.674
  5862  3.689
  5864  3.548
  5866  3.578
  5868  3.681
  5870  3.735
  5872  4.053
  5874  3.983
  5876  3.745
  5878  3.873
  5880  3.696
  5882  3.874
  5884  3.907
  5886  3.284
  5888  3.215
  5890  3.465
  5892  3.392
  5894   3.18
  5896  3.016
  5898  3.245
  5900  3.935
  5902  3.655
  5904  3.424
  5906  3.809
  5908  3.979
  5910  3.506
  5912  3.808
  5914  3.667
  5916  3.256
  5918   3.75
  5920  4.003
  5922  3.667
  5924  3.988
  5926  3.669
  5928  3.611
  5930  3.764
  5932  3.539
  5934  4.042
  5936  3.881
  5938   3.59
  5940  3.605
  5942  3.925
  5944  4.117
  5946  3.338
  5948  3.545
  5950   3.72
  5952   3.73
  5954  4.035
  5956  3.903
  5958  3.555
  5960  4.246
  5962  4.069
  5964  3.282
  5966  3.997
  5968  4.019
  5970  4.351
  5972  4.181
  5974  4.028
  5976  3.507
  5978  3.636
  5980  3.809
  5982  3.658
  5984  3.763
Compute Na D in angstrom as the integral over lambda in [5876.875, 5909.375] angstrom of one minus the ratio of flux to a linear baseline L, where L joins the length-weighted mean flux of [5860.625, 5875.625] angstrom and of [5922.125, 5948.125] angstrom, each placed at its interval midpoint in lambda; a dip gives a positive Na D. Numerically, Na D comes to 1.6 angstrom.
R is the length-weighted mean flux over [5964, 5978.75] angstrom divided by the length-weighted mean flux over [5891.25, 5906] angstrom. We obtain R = 1.14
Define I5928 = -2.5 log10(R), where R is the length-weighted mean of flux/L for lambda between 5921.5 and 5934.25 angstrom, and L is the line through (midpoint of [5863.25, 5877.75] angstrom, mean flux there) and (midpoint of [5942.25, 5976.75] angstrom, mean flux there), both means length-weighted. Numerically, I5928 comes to 0.03 mag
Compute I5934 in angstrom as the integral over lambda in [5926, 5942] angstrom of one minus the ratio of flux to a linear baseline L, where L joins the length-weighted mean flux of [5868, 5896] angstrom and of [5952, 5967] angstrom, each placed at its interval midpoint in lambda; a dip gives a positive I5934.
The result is 0.2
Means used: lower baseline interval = 3.63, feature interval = 3.73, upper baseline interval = 3.86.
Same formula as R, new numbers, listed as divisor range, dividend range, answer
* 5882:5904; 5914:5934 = 1.08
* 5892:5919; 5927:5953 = 1.05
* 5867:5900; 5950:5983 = 1.08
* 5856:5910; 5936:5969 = 1.04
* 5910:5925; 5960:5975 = 1.08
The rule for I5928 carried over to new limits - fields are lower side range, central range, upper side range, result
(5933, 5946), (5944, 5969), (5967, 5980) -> 0.02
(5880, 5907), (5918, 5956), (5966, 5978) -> 0.00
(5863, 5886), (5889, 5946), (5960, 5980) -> 0.05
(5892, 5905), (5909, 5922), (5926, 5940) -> -0.03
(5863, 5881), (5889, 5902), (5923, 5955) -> 0.11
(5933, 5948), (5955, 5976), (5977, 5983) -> -0.06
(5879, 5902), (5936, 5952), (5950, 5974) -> 0.03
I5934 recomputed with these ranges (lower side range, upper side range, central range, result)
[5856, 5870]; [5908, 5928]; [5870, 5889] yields -0.12 angstrom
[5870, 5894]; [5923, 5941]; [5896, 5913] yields 0.31 angstrom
